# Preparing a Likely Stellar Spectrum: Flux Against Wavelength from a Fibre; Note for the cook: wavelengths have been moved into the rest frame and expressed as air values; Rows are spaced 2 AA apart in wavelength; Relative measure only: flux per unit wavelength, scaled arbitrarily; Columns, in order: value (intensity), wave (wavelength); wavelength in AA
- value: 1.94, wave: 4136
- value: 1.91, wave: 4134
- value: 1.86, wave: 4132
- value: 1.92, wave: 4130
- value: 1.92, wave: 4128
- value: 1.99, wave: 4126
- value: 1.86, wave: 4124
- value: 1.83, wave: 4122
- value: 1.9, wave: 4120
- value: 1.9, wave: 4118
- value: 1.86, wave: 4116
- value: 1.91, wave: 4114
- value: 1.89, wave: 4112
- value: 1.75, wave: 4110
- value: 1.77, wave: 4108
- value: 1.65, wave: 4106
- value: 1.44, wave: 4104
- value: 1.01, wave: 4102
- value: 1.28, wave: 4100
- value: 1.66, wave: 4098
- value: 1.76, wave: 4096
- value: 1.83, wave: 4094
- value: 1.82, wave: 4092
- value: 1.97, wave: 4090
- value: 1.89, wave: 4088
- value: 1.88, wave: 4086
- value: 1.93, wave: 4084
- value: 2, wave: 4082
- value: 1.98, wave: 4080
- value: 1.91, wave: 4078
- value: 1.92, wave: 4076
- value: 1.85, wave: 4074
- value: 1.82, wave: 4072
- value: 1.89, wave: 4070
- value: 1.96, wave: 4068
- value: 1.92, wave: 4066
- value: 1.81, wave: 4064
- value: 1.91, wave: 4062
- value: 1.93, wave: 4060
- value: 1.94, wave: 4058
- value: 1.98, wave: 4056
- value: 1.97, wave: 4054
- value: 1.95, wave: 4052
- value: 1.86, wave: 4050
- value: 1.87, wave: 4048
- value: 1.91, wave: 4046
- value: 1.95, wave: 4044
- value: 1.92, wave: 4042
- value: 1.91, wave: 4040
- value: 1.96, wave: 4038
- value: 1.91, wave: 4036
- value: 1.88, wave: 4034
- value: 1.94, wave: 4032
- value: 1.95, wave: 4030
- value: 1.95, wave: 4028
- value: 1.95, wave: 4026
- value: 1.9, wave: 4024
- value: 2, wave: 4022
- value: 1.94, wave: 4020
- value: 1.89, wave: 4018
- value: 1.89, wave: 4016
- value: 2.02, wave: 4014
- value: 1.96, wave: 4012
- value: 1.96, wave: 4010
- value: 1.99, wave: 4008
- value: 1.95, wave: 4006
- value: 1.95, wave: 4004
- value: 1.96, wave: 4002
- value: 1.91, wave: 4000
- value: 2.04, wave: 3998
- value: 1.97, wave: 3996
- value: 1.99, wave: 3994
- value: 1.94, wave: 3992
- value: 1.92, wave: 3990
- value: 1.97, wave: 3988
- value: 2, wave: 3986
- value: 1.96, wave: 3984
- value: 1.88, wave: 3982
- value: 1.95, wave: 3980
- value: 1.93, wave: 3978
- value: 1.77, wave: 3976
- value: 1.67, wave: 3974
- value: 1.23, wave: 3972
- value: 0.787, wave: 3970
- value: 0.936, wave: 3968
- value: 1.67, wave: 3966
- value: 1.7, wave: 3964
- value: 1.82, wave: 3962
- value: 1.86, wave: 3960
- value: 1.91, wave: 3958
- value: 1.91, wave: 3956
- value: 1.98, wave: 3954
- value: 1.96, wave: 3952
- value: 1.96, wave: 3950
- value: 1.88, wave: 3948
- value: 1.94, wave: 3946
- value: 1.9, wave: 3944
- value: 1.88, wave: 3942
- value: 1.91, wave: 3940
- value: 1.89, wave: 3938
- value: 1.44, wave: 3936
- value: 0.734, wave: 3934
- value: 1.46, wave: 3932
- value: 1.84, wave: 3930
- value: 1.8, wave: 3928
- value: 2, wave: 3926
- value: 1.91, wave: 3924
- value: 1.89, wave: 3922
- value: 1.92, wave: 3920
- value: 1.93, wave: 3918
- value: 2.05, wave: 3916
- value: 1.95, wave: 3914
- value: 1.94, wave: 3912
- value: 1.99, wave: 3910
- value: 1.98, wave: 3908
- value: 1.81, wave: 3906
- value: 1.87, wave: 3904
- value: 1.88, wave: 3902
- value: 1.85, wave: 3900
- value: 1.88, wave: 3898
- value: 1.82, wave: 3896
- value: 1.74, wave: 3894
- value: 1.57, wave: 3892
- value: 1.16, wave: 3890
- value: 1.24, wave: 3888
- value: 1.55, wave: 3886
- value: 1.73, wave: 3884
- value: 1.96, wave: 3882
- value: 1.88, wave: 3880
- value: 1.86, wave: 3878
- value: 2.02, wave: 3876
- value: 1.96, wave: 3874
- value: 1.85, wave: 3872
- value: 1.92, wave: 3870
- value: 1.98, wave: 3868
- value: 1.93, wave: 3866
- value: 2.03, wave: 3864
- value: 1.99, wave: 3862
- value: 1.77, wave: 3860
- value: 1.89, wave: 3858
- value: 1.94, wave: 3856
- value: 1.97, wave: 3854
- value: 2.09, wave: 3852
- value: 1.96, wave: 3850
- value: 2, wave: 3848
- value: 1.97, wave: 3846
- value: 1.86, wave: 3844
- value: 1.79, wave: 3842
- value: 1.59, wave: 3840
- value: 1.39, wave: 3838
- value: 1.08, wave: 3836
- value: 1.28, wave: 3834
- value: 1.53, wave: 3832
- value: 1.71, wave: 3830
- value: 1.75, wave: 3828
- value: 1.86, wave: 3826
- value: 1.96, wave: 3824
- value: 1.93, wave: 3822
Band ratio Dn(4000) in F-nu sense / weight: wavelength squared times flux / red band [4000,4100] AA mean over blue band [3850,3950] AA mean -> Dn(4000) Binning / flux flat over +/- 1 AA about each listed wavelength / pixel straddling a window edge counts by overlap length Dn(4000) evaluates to 1.13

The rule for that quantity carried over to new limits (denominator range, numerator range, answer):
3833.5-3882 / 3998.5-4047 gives 1.15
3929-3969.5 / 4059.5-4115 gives 1.12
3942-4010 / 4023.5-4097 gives 1.09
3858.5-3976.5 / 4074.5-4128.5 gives 1.11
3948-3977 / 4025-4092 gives 1.21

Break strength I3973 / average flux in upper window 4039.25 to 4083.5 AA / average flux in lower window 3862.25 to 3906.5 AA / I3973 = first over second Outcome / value 1.07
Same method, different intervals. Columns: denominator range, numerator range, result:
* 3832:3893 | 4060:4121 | 1.02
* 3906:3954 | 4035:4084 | 1.05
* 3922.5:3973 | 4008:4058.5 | 1.14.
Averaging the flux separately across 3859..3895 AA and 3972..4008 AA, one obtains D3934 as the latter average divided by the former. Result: 1.07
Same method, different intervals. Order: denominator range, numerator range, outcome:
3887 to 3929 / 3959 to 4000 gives 0.96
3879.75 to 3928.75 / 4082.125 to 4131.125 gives 0.98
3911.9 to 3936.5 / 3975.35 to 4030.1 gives 1.11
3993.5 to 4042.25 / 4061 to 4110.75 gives 0.92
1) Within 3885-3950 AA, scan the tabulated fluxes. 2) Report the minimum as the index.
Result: 0.734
